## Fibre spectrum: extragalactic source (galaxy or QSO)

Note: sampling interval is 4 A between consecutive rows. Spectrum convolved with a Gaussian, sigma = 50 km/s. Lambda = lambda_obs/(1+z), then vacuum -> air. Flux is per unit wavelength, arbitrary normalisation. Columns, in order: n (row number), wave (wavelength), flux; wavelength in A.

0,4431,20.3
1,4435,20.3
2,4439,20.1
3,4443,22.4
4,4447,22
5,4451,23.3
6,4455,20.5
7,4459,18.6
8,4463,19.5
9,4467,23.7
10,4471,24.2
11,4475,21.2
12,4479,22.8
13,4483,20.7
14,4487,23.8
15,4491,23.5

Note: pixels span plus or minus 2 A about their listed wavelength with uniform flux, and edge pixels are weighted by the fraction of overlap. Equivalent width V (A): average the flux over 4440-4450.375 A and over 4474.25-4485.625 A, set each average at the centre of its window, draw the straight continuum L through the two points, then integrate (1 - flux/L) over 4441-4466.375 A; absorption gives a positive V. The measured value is 1.0 A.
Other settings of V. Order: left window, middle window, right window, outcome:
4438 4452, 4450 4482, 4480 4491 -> 0.90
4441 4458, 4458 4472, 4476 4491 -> 0.40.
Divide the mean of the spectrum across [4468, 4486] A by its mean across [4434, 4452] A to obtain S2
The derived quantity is 1.0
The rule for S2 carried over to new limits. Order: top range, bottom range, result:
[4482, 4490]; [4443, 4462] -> 1.07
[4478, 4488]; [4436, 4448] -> 1.04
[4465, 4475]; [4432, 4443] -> 1.14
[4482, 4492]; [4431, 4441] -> 1.13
